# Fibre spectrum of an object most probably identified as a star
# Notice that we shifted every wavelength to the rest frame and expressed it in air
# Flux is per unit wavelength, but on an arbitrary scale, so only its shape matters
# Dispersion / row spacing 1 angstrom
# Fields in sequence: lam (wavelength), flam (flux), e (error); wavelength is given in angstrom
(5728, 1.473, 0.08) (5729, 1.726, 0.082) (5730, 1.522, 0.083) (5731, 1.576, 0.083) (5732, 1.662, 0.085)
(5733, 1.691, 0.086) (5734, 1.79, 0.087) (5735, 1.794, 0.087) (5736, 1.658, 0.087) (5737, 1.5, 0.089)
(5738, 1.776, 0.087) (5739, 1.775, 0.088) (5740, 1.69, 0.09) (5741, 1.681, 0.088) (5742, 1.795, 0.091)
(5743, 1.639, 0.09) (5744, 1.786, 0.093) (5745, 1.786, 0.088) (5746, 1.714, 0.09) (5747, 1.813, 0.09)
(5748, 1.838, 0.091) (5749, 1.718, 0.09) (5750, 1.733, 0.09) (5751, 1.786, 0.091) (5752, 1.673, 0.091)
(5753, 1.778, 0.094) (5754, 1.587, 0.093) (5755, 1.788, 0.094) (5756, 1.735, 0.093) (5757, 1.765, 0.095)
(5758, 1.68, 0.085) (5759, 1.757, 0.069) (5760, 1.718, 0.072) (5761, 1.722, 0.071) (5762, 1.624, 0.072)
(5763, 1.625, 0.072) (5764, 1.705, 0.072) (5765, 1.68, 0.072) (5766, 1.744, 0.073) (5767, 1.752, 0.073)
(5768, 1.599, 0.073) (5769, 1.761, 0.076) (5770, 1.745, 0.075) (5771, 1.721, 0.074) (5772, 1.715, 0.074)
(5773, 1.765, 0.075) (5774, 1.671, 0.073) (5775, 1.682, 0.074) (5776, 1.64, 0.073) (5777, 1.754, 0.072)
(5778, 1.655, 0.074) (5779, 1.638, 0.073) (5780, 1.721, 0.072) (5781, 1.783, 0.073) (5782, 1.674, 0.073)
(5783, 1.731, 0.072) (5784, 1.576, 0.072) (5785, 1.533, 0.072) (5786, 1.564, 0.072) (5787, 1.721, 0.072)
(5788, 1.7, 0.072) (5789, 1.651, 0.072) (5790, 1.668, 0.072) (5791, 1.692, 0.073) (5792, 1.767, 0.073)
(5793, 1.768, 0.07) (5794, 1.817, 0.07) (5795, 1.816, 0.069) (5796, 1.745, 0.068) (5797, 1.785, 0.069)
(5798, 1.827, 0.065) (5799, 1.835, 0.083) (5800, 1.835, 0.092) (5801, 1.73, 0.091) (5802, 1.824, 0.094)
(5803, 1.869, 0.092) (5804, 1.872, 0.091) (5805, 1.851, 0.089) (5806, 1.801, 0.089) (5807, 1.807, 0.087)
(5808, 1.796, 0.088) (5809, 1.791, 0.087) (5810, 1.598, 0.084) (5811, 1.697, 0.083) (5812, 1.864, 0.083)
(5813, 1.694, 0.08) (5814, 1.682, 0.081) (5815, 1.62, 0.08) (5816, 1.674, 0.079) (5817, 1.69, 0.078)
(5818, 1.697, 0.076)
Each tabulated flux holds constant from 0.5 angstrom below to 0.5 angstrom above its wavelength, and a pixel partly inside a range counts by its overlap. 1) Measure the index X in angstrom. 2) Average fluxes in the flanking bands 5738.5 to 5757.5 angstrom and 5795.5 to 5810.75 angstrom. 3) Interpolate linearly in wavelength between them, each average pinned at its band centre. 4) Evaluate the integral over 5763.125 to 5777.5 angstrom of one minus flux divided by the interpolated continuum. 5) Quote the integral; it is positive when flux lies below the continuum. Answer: 0.5 angstrom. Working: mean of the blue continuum 1.74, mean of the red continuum 1.8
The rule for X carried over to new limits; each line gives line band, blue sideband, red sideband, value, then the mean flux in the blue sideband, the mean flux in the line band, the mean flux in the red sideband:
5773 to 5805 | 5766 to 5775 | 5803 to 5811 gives 0.4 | 1.72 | 1.73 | 1.79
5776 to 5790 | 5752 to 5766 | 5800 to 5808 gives 0.8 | 1.71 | 1.67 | 1.82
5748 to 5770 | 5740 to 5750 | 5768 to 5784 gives 0.2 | 1.75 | 1.71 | 1.7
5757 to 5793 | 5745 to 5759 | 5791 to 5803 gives 1.6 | 1.74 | 1.69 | 1.79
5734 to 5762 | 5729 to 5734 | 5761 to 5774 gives -1.0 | 1.64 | 1.73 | 1.7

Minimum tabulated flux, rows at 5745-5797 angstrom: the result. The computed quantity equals 1.533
